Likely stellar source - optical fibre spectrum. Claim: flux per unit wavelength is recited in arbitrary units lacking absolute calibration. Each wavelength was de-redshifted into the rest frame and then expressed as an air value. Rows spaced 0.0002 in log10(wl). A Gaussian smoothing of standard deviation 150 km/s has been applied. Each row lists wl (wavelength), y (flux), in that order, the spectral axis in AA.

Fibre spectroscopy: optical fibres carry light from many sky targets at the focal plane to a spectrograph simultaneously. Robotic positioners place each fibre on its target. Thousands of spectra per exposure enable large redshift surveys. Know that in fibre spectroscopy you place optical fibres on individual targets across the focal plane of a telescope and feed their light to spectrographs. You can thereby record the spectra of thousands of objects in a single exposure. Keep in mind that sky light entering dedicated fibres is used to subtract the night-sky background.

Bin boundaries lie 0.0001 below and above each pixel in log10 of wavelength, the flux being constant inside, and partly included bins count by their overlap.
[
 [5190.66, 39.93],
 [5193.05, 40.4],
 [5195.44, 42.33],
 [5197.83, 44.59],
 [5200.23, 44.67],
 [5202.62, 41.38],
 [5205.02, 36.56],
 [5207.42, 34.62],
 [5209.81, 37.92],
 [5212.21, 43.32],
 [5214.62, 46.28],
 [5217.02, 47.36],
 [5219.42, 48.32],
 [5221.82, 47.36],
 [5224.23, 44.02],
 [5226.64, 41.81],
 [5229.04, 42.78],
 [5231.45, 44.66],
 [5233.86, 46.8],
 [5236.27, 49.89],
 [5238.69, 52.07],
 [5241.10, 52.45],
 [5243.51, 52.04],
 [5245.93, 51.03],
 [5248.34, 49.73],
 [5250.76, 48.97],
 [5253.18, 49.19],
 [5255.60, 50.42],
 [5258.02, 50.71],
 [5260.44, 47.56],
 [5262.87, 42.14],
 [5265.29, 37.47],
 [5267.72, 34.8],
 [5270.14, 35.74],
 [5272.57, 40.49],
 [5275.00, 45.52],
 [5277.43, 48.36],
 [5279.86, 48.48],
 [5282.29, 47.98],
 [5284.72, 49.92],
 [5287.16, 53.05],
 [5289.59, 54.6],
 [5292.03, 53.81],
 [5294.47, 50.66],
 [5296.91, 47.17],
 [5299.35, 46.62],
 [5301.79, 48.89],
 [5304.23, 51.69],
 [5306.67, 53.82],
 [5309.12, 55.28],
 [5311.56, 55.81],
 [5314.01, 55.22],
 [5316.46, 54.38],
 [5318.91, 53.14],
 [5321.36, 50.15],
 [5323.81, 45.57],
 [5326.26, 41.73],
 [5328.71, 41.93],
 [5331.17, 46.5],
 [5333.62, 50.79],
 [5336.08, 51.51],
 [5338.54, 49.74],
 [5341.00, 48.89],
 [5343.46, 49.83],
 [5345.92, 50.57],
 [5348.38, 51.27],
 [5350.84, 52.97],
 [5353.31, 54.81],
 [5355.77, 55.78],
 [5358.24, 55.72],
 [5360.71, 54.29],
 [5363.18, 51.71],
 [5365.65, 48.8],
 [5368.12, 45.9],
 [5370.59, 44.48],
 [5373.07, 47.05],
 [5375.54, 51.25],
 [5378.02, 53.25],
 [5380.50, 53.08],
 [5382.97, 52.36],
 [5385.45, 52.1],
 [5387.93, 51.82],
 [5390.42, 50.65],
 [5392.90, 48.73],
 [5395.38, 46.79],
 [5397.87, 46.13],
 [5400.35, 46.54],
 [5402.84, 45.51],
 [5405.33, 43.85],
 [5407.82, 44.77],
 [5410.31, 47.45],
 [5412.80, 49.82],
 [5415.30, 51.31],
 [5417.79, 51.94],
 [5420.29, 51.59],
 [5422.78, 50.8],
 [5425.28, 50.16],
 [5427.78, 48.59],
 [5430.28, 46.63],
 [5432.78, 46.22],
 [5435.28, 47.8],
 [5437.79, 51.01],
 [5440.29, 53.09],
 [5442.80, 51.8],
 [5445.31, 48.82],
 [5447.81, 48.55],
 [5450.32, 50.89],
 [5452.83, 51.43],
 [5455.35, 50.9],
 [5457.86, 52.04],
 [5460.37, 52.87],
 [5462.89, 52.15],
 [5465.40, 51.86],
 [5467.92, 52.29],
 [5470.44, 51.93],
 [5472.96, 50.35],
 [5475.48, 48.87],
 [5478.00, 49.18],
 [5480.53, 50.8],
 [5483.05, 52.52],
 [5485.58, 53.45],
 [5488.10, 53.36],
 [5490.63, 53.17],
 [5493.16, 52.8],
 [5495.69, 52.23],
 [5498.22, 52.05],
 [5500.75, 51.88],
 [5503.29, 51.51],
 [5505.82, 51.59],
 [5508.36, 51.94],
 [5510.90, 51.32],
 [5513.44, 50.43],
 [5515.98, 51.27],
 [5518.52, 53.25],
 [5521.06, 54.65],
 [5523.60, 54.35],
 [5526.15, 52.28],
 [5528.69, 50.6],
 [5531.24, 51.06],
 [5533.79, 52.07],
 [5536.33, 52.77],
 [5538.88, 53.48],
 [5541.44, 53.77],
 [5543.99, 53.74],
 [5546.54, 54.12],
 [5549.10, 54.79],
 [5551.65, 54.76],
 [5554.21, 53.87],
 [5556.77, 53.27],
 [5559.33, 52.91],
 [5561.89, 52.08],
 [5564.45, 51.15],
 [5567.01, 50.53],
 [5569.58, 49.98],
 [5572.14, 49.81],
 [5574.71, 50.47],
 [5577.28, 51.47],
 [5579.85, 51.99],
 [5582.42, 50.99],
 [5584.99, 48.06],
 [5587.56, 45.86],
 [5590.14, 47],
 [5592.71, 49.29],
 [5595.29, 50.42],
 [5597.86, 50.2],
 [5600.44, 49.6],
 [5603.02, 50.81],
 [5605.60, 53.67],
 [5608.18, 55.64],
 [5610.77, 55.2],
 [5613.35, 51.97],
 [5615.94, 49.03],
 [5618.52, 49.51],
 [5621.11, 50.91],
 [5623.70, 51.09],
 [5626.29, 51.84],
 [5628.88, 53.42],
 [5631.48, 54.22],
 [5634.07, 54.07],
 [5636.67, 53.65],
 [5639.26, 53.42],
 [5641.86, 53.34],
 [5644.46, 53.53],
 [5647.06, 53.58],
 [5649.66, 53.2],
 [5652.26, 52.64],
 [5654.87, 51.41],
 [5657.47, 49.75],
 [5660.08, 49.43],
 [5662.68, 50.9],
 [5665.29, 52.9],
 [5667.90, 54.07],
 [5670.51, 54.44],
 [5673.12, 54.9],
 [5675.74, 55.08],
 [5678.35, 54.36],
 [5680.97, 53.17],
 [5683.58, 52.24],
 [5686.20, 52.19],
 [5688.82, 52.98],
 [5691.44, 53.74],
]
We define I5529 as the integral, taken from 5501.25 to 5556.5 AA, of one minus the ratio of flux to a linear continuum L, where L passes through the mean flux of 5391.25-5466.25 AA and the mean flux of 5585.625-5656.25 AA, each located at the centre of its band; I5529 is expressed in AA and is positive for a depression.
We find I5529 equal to -2.3 AA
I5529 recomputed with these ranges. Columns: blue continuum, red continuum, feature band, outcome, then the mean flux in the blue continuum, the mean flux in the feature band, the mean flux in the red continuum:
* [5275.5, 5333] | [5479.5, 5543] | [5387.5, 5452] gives 3.2 AA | 50.2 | 48.9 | 52.4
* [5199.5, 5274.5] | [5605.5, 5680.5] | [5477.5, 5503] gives -1.2 AA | 44.9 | 52.2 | 52.8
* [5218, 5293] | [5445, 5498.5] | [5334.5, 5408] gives -0.9 AA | 47.1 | 50.1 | 51.5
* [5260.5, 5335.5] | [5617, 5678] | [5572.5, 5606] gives 1.3 AA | 48.1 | 49.9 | 52.7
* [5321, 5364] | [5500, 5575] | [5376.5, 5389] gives -0.5 AA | 50.2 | 52.5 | 52.3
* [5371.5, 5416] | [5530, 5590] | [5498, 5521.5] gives -0.4 AA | 49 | 51.9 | 51.8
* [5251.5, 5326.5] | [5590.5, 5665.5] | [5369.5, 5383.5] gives -0.2 AA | 48.5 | 50.2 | 52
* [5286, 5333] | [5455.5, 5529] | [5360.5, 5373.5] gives 0.7 AA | 50.5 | 48.4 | 52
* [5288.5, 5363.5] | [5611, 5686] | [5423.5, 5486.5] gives 1.4 AA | 51.1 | 50.6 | 52.6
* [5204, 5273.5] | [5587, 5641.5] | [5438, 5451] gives -0.5 AA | 45.1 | 50.7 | 51.6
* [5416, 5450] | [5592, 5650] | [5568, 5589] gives 0.8 AA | 49.8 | 49.8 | 52.3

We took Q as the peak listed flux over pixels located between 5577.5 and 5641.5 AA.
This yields 55.64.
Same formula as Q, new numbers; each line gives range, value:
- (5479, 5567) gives 54.79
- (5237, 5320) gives 55.81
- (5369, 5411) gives 53.25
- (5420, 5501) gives 53.45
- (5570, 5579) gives 51.47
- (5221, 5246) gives 52.45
